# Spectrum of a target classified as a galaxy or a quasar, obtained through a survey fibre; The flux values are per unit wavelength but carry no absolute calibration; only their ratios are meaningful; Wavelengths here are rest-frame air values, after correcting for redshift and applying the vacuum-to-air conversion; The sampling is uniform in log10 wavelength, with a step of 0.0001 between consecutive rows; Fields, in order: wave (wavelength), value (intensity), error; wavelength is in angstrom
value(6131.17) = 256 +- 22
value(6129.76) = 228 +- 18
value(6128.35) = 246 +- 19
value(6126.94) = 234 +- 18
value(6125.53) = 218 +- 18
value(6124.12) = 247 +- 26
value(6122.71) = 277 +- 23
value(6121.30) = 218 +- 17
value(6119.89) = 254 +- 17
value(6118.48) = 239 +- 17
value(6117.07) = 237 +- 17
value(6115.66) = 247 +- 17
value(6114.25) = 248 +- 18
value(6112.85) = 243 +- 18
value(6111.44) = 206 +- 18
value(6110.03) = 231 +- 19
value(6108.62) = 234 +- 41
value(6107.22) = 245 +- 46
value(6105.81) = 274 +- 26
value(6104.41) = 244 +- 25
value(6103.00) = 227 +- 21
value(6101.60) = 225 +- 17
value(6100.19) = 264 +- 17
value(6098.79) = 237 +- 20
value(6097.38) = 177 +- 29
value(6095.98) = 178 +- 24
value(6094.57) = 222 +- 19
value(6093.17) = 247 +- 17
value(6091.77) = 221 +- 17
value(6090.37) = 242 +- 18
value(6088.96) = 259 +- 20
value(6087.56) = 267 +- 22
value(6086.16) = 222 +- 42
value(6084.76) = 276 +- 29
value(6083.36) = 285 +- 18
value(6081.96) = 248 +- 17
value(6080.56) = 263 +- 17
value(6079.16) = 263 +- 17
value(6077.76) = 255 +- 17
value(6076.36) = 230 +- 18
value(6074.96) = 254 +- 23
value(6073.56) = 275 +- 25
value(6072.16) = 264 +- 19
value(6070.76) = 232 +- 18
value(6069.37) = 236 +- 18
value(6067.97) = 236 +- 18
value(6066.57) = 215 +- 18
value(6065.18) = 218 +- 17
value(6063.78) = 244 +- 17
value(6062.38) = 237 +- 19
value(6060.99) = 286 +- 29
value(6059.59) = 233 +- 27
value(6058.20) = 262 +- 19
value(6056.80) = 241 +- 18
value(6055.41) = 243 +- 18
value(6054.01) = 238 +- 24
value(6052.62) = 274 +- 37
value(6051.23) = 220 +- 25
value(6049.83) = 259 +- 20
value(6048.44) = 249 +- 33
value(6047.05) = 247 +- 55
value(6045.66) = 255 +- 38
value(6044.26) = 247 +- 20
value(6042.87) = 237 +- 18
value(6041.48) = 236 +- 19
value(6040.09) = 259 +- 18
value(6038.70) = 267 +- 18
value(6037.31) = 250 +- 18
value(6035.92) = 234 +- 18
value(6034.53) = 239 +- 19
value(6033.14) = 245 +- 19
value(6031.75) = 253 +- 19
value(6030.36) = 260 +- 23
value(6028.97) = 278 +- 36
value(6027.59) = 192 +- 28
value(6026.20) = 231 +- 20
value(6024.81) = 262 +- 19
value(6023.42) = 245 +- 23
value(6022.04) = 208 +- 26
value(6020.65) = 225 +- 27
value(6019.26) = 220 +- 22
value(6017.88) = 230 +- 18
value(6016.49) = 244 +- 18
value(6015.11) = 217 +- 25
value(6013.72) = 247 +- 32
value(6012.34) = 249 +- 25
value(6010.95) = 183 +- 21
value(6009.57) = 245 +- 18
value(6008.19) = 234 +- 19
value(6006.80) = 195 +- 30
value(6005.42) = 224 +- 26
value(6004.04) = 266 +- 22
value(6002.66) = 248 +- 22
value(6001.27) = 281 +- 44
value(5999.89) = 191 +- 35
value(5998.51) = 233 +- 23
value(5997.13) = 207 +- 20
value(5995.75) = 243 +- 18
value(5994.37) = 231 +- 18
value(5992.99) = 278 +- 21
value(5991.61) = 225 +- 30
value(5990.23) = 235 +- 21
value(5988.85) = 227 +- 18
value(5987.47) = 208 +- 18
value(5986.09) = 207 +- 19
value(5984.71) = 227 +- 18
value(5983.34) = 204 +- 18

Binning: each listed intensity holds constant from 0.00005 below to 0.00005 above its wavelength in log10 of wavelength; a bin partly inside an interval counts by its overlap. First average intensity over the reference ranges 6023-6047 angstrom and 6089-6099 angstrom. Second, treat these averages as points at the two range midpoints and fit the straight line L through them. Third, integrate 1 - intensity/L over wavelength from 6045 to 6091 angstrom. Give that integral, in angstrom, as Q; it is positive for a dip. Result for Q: -3.6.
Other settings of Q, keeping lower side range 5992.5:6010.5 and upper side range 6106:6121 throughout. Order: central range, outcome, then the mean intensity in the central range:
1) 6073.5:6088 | -1.17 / 257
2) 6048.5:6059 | -0.48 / 248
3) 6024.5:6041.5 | -0.73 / 247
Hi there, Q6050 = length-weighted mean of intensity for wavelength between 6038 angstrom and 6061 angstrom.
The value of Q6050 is 249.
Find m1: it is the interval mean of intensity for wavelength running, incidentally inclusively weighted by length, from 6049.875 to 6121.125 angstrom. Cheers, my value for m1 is 242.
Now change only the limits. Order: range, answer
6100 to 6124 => 242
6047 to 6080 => 246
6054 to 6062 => 251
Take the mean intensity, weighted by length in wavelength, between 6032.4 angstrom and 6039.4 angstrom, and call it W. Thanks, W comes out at 247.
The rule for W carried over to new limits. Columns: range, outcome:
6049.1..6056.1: 247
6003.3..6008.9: 230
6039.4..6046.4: 247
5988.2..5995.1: 239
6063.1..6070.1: 230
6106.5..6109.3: 240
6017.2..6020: 225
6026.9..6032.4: 246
